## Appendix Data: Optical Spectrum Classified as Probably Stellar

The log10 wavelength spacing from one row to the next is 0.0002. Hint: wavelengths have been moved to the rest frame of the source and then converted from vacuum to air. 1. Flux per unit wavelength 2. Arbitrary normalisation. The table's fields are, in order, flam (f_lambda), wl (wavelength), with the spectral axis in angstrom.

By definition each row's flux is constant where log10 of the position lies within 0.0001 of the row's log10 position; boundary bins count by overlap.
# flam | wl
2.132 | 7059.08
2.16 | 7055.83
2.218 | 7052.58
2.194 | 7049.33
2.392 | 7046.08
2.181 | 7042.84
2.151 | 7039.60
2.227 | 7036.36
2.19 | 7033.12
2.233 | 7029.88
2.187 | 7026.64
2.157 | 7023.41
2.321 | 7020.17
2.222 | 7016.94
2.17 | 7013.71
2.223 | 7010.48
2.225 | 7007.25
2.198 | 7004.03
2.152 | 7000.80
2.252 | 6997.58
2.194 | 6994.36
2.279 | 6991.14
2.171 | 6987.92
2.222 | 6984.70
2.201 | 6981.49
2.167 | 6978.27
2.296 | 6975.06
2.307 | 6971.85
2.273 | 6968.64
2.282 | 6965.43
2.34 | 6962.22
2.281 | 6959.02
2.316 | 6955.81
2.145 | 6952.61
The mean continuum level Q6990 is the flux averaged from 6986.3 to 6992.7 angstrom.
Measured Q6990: 2.22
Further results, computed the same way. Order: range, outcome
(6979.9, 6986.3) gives 2.21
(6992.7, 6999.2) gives 2.23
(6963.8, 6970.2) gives 2.28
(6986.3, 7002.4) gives 2.21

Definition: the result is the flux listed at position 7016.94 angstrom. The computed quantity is 2.222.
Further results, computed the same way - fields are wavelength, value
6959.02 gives 2.281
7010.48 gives 2.223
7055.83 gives 2.16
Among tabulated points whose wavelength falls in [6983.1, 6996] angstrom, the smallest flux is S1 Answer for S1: 2.171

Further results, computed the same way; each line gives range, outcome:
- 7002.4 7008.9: 2.198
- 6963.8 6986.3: 2.167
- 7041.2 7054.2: 2.181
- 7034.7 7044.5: 2.151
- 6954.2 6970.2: 2.273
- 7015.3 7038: 2.157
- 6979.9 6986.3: 2.201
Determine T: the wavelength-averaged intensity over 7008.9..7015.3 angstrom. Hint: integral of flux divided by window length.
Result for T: 2.2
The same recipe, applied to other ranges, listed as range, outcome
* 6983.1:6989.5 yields 2.2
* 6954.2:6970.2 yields 2.3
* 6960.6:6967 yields 2.31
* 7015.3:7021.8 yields 2.27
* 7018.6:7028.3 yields 2.22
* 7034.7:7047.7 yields 2.24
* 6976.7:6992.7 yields 2.21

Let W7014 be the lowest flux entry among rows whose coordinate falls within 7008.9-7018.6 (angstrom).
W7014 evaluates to 2.17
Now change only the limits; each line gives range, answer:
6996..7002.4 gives 2.152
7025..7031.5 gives 2.187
